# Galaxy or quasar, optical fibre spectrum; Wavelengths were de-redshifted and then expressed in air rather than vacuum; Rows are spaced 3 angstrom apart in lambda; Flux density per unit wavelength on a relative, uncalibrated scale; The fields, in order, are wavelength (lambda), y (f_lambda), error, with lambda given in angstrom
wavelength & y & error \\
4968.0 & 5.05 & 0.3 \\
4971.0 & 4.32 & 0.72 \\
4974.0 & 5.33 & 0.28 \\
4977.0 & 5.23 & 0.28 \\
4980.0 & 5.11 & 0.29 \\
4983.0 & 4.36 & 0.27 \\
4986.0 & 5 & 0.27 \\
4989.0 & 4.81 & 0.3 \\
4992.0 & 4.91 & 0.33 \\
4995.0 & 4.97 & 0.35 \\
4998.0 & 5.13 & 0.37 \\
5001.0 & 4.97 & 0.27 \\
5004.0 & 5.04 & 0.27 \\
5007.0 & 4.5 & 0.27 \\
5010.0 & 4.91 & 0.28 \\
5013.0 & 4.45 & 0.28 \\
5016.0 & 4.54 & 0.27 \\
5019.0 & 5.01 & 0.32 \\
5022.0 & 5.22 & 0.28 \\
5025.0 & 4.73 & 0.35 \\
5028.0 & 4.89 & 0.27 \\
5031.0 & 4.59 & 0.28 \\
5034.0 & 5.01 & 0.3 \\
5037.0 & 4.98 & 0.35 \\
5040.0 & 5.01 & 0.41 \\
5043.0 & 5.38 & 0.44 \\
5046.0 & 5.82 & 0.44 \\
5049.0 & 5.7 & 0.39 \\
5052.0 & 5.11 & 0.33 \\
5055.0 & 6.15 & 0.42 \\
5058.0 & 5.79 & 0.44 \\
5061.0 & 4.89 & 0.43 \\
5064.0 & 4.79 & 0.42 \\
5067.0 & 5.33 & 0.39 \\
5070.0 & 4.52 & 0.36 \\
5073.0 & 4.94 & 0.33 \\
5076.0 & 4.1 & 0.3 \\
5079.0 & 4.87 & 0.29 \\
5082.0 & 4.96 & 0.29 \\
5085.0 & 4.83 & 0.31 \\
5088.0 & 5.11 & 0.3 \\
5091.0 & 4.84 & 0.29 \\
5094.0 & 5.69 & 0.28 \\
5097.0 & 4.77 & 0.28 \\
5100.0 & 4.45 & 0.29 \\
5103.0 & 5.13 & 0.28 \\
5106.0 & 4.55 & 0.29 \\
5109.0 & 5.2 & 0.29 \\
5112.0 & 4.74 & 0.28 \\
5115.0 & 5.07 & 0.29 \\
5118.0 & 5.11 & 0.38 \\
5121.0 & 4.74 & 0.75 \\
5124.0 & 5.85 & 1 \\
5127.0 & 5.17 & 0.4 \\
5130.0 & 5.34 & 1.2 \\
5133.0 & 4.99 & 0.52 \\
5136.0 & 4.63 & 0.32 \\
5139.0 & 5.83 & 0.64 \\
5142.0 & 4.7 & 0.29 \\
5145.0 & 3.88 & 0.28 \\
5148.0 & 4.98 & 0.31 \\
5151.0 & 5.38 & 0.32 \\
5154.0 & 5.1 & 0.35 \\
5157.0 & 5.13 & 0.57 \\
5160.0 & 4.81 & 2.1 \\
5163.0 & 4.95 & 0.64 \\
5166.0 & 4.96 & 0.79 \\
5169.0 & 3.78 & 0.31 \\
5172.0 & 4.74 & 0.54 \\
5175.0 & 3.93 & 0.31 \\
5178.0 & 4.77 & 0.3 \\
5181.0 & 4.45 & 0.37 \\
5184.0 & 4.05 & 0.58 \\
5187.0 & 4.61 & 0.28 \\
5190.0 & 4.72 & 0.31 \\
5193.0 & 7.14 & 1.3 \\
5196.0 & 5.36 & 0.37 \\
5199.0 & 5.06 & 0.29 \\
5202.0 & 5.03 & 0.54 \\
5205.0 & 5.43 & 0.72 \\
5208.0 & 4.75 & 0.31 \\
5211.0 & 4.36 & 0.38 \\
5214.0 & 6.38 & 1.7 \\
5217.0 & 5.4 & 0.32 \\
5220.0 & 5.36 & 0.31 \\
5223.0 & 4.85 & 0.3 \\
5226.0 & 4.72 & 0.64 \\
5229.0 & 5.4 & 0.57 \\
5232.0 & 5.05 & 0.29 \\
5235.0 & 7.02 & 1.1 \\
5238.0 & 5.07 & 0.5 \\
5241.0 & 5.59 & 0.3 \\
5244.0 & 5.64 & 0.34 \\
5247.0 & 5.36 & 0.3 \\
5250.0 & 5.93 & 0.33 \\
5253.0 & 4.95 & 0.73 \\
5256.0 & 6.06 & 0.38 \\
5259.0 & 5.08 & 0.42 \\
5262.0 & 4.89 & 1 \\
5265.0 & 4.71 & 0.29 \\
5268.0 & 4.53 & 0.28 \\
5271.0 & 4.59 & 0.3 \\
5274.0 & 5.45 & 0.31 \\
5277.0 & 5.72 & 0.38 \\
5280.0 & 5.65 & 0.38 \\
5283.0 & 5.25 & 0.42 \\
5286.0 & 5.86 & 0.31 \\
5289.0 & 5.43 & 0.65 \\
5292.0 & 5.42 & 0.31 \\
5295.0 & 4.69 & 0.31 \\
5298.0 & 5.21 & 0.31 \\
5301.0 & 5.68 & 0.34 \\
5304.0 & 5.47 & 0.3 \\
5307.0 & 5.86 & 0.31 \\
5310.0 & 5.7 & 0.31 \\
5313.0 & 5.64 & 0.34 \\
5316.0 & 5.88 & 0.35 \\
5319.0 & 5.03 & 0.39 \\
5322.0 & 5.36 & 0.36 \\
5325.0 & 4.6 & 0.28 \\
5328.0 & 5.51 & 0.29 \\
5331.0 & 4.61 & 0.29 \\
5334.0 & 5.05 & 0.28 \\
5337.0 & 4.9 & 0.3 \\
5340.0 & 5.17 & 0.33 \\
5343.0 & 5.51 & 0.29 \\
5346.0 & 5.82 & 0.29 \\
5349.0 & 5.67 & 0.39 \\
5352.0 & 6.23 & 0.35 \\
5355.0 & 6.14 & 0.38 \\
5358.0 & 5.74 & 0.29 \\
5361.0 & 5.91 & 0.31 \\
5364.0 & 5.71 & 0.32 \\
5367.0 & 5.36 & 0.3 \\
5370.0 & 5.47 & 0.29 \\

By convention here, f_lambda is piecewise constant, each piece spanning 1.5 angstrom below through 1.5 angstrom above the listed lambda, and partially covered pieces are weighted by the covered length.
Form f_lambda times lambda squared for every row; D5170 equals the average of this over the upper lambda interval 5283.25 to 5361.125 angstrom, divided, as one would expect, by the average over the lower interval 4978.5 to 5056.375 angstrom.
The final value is 1.2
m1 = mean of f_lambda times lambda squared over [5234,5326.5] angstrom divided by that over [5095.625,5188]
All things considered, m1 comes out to 1.18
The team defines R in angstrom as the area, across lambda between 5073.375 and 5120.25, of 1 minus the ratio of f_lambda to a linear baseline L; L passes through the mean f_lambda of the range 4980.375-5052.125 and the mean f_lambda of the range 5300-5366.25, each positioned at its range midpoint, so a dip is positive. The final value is 1.9 angstrom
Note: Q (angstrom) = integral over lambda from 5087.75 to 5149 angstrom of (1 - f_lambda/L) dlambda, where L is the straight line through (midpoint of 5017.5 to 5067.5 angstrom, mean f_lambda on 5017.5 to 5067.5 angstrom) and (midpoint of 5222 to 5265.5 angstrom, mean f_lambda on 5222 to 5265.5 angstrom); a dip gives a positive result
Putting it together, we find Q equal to 3.2 angstrom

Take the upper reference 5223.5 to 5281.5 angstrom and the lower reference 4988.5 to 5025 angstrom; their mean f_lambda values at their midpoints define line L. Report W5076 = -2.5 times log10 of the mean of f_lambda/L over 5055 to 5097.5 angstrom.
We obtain 0.00 mag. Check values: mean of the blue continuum 4.87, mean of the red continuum 5.33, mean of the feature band 5.01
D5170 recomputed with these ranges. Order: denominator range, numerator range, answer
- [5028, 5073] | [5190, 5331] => 1.12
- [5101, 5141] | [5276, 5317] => 1.16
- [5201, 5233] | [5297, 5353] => 1.09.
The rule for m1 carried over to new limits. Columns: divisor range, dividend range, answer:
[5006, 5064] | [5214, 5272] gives 1.13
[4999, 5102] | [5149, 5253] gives 1.09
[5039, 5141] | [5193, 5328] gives 1.12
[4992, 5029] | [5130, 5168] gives 1.07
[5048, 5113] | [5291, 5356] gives 1.18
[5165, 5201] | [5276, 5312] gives 1.19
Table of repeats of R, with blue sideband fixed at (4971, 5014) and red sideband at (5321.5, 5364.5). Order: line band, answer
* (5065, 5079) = 0.8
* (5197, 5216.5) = 0.2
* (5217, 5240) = -0.4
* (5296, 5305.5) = 0.0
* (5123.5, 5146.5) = 0.5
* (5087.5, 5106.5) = 0.4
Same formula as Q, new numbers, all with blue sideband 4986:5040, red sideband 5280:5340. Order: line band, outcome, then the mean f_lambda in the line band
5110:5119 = 0.1 angstrom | 4.98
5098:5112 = 0.5 angstrom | 4.82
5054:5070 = -1.1 angstrom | 5.28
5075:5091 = 0.6 angstrom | 4.8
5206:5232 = 0.2 angstrom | 5.15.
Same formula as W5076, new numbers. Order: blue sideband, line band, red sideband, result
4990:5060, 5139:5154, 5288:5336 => 0.06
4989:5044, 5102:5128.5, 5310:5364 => 0.00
